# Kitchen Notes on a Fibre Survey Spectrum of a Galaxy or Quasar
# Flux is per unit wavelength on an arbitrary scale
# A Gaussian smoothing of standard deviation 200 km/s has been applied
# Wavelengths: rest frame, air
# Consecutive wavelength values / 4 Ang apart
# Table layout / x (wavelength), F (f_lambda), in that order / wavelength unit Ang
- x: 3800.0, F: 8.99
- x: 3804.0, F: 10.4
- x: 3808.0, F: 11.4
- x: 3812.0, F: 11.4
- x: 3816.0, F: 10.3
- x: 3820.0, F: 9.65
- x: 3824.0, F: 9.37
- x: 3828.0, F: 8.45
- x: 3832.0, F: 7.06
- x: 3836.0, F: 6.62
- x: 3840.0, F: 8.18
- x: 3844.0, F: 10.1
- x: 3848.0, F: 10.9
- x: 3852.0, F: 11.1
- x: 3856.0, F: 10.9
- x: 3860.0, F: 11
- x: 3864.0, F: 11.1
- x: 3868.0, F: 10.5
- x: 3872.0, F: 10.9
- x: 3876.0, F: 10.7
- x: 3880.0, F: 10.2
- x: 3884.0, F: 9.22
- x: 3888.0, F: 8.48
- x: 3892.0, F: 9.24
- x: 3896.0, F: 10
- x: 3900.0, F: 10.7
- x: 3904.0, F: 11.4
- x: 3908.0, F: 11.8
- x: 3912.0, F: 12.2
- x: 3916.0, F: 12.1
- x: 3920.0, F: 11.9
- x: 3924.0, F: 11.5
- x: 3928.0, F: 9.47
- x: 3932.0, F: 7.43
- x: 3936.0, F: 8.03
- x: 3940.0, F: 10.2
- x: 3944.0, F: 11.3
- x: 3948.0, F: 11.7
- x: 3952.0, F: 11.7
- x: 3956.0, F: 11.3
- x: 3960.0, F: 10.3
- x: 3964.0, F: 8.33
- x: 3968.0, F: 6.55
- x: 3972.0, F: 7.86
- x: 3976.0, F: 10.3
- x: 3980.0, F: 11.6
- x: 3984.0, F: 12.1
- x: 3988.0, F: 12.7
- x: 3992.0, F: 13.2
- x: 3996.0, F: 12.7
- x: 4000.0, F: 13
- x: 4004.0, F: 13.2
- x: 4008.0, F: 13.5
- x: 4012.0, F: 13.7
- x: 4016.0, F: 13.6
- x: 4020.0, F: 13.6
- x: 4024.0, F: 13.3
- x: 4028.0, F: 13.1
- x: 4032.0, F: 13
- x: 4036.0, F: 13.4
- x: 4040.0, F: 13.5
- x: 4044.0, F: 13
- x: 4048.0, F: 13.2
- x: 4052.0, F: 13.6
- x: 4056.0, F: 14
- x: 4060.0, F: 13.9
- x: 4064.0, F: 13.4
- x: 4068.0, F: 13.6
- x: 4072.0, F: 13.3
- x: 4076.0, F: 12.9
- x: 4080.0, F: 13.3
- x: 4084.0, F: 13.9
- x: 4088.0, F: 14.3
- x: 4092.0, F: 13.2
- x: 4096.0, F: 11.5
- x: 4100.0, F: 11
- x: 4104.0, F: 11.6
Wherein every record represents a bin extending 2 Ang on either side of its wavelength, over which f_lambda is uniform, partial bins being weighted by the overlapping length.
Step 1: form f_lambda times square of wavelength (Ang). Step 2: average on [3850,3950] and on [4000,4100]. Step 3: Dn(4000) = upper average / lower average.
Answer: 1.4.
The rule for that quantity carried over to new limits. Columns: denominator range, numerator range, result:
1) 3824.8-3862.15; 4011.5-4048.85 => 1.56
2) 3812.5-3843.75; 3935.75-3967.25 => 1.26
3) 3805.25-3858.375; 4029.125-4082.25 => 1.55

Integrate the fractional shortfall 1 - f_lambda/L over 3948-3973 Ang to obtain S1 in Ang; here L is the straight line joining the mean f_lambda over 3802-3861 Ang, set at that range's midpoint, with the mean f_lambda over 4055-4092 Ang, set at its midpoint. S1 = 4.66 Ang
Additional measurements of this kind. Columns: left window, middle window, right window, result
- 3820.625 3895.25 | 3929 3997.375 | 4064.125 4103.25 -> 5.09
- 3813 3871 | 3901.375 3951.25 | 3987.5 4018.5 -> 3.26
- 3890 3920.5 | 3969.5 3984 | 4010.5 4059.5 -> 2.69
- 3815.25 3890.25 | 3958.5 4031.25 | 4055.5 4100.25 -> 0.86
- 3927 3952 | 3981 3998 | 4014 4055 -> -1.34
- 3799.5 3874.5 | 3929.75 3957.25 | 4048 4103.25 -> 2.89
